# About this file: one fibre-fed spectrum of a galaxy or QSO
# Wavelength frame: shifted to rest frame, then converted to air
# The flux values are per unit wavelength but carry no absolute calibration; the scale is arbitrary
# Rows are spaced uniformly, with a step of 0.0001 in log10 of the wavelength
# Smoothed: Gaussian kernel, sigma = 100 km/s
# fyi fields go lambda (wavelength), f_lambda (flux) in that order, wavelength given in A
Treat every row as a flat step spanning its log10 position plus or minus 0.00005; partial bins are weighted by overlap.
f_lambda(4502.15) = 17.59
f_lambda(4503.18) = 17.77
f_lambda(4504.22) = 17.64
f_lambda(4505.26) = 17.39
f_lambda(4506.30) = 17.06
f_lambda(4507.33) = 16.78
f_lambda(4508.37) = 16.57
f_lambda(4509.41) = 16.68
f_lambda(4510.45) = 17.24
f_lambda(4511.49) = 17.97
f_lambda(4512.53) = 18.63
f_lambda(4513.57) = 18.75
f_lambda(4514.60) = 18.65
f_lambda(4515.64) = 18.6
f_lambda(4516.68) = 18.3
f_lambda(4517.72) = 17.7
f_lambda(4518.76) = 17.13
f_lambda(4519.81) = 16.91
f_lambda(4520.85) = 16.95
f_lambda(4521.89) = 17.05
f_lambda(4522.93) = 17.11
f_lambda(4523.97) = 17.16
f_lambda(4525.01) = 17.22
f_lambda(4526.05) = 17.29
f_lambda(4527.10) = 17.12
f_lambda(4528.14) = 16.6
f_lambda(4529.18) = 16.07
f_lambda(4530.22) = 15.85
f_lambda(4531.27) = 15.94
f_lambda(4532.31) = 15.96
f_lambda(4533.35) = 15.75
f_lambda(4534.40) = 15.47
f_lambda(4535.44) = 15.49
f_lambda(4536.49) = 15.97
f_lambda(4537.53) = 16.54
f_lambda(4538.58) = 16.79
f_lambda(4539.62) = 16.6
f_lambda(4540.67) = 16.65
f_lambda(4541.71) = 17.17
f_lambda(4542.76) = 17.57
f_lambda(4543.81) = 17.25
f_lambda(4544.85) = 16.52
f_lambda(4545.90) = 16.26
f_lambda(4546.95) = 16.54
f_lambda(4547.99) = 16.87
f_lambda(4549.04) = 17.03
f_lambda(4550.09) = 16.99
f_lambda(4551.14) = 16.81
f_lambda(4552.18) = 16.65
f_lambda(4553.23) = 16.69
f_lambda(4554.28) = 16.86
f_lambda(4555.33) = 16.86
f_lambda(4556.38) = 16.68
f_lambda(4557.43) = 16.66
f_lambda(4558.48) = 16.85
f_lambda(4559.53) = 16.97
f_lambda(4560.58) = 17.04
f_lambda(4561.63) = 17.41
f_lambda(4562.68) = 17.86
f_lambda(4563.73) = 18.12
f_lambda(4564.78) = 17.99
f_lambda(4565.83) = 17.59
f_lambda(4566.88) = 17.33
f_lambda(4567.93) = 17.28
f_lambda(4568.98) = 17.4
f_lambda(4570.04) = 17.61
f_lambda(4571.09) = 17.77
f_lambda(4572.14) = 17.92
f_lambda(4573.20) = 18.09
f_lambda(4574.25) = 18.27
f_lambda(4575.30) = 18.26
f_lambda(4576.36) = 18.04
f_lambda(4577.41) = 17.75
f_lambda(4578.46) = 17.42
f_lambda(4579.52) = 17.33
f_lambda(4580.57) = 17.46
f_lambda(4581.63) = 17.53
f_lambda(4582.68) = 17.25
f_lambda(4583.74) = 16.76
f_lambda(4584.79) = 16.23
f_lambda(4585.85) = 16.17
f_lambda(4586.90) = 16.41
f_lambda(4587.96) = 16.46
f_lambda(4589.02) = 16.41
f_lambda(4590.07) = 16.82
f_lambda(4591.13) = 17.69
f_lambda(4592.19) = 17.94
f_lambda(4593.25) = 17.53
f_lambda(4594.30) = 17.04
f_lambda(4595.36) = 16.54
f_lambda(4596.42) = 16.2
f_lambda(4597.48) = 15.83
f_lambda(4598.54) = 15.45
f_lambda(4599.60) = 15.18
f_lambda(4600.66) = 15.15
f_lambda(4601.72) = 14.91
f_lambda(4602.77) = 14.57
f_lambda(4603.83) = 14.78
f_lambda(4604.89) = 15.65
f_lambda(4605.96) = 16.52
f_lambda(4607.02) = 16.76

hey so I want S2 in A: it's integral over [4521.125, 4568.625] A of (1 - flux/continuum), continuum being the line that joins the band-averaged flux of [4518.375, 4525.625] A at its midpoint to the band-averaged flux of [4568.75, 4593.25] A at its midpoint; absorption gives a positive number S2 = 1.0 A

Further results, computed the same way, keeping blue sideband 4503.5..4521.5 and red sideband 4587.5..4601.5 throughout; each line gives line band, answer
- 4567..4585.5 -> -0.9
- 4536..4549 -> 0.3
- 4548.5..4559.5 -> 0.1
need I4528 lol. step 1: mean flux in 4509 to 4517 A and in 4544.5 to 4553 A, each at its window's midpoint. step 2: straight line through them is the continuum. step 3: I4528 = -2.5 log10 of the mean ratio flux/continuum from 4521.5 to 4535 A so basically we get 0.07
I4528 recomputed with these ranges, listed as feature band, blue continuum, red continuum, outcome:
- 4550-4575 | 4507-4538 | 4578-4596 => -0.02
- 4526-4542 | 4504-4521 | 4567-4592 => 0.08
